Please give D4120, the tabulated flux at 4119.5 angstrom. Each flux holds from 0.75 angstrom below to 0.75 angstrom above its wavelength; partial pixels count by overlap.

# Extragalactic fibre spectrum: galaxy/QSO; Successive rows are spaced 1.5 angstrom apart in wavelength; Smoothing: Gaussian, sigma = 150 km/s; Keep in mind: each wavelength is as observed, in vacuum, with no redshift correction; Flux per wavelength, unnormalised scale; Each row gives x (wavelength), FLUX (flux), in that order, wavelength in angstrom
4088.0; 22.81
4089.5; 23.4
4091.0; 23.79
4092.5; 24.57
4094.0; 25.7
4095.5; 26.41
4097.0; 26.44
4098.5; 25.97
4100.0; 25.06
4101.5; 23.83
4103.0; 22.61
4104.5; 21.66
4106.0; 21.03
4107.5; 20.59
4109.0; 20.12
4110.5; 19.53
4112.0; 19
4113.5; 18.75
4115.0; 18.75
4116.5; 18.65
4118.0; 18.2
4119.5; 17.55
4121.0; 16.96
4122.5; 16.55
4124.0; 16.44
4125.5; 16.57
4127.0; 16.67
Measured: 17.55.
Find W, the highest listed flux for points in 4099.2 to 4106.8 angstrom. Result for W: 25.06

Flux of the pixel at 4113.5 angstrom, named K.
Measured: 18.75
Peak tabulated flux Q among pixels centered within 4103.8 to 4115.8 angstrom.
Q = 21.66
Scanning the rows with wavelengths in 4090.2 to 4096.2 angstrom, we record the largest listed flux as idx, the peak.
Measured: 26.41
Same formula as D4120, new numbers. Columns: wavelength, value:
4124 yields 16.44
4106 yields 21.03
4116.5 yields 18.65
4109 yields 20.12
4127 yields 16.67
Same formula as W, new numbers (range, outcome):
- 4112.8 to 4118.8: 18.75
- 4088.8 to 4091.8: 23.79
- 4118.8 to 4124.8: 17.55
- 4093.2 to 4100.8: 26.44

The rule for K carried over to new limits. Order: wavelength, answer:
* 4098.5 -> 25.97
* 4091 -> 23.79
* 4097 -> 26.44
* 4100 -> 25.06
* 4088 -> 22.81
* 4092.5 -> 24.57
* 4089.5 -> 23.4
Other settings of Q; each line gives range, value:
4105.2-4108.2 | 21.03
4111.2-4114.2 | 19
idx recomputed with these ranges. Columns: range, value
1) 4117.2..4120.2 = 18.2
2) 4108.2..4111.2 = 20.12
